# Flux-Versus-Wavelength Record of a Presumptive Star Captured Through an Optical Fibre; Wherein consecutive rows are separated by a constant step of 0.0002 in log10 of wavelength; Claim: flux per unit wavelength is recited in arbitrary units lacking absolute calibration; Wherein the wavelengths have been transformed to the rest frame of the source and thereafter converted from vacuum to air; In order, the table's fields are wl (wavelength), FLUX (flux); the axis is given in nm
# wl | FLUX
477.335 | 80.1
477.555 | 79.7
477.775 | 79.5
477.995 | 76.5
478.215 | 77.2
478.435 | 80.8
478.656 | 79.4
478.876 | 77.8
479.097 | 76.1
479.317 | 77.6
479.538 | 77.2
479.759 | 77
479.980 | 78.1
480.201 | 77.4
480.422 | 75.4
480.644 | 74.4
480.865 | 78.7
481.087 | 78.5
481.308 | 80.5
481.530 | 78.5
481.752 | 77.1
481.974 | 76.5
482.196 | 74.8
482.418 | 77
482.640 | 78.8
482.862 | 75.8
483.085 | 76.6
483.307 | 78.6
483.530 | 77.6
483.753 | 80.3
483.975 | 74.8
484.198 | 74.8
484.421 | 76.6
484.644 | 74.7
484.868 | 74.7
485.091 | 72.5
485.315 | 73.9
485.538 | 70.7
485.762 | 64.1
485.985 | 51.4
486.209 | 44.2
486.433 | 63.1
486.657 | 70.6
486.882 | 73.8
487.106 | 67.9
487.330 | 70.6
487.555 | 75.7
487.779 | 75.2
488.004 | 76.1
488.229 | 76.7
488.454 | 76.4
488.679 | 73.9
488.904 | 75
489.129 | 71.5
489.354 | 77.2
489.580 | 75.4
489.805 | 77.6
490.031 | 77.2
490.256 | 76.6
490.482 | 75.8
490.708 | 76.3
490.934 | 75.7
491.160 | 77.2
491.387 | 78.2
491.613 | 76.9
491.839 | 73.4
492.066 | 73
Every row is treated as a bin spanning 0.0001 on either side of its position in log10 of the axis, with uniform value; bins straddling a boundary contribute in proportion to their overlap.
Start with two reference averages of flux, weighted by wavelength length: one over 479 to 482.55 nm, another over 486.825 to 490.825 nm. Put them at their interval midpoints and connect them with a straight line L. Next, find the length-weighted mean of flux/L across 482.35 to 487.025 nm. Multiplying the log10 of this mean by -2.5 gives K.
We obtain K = 0.067 mag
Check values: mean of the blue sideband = 77.2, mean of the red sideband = 75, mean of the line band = 71.6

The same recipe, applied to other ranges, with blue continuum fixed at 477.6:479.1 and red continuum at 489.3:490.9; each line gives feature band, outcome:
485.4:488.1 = 0.15 mag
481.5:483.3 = 0.01 mag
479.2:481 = 0.02 mag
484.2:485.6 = 0.05 mag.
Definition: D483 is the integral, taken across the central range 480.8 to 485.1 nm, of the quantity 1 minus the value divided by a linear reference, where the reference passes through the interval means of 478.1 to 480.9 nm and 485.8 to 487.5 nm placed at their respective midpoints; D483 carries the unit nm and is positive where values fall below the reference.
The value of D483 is -0.38 nm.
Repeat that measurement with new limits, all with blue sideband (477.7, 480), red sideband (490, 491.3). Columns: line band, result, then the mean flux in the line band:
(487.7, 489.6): 0.04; 75.2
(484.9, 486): 0.12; 68.5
